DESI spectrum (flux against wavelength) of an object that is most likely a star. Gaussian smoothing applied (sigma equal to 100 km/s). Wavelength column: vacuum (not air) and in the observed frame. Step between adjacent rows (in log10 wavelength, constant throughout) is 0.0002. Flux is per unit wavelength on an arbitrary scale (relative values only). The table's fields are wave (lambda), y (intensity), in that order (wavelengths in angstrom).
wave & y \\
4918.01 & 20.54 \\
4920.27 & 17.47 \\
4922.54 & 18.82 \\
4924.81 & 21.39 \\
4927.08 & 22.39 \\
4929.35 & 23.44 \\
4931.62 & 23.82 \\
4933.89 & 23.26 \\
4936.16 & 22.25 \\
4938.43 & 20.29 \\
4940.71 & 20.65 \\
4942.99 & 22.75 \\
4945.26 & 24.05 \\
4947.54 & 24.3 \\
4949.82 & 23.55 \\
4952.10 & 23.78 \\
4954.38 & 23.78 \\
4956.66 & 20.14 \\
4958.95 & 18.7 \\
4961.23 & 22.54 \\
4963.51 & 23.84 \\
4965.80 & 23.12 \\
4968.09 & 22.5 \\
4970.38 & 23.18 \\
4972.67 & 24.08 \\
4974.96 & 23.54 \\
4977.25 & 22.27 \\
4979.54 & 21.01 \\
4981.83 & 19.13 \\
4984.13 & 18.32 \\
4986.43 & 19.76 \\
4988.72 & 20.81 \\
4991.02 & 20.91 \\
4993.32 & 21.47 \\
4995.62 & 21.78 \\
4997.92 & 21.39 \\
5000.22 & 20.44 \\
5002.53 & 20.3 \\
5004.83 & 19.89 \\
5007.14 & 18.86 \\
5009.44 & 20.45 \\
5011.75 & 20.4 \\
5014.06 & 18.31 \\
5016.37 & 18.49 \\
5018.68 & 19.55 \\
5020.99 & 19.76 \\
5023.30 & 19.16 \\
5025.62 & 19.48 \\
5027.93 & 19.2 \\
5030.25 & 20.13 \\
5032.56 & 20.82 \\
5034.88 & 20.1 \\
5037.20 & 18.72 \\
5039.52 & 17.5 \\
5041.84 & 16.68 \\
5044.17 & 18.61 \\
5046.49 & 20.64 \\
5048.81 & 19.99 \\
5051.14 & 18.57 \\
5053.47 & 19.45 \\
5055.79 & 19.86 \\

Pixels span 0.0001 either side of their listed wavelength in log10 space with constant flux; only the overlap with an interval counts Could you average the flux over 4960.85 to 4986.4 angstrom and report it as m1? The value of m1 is 22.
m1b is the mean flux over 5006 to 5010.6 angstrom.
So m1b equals 19.7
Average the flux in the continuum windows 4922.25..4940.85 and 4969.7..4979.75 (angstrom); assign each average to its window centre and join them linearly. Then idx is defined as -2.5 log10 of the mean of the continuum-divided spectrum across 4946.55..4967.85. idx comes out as -0.002 mag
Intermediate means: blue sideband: 22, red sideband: 23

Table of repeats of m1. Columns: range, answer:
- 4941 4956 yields 23.4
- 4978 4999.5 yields 20.5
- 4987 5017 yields 20.3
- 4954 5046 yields 20.4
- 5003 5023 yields 19.5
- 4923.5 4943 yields 22.2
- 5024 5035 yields 19.9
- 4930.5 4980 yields 22.6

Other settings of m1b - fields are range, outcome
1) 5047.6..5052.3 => 19.3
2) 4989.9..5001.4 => 21.2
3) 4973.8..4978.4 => 22.9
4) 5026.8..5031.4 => 19.6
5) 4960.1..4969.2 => 23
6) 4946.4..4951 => 23.9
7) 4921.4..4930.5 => 21.5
